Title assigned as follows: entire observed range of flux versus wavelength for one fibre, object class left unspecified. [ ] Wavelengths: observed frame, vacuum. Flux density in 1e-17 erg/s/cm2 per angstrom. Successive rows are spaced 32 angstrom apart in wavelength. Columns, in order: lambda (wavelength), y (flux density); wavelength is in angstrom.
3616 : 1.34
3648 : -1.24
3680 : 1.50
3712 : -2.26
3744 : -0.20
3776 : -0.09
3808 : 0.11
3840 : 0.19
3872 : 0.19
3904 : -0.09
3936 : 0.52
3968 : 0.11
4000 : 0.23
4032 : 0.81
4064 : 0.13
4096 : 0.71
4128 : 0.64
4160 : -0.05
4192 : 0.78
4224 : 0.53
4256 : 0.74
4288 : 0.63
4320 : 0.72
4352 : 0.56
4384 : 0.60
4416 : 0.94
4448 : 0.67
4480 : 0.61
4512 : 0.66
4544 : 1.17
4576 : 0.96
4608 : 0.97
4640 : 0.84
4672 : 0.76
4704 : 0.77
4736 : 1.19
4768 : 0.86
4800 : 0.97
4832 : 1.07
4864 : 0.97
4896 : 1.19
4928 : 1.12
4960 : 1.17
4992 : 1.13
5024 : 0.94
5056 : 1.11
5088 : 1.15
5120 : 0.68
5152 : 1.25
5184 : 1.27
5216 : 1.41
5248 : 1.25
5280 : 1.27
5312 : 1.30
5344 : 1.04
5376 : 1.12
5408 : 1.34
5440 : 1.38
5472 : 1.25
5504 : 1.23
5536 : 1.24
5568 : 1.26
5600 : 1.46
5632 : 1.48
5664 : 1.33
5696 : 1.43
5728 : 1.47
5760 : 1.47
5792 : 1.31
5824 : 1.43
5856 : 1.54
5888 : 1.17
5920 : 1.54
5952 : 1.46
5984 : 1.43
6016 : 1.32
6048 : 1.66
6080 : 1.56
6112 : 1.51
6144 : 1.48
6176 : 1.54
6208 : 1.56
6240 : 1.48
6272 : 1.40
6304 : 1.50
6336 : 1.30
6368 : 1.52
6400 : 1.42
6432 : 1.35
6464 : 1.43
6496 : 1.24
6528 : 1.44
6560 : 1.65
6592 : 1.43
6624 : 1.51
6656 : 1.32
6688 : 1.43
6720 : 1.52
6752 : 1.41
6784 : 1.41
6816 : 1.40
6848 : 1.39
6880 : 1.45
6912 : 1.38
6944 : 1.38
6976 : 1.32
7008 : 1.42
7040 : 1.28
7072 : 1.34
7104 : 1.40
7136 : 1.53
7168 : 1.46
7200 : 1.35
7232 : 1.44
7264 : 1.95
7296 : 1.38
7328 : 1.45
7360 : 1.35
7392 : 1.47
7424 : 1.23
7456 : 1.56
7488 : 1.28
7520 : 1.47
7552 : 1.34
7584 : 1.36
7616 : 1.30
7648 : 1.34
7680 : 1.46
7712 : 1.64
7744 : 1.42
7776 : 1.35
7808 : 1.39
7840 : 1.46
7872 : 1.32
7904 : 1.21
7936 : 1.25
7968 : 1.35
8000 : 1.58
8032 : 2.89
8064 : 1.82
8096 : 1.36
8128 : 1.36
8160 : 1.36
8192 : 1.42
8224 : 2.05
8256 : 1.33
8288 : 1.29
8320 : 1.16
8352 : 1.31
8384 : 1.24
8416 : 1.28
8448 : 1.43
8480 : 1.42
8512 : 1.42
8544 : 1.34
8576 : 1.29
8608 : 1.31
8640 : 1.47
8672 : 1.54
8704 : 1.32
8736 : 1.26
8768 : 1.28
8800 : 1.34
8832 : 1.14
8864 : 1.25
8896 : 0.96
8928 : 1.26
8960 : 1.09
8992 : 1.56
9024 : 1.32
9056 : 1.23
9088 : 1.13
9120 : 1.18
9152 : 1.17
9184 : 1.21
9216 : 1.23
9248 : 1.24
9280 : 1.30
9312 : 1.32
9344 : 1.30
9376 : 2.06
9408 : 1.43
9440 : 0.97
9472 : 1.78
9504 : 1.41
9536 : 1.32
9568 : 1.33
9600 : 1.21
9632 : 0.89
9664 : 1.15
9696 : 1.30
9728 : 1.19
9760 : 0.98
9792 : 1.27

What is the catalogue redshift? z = 0.222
